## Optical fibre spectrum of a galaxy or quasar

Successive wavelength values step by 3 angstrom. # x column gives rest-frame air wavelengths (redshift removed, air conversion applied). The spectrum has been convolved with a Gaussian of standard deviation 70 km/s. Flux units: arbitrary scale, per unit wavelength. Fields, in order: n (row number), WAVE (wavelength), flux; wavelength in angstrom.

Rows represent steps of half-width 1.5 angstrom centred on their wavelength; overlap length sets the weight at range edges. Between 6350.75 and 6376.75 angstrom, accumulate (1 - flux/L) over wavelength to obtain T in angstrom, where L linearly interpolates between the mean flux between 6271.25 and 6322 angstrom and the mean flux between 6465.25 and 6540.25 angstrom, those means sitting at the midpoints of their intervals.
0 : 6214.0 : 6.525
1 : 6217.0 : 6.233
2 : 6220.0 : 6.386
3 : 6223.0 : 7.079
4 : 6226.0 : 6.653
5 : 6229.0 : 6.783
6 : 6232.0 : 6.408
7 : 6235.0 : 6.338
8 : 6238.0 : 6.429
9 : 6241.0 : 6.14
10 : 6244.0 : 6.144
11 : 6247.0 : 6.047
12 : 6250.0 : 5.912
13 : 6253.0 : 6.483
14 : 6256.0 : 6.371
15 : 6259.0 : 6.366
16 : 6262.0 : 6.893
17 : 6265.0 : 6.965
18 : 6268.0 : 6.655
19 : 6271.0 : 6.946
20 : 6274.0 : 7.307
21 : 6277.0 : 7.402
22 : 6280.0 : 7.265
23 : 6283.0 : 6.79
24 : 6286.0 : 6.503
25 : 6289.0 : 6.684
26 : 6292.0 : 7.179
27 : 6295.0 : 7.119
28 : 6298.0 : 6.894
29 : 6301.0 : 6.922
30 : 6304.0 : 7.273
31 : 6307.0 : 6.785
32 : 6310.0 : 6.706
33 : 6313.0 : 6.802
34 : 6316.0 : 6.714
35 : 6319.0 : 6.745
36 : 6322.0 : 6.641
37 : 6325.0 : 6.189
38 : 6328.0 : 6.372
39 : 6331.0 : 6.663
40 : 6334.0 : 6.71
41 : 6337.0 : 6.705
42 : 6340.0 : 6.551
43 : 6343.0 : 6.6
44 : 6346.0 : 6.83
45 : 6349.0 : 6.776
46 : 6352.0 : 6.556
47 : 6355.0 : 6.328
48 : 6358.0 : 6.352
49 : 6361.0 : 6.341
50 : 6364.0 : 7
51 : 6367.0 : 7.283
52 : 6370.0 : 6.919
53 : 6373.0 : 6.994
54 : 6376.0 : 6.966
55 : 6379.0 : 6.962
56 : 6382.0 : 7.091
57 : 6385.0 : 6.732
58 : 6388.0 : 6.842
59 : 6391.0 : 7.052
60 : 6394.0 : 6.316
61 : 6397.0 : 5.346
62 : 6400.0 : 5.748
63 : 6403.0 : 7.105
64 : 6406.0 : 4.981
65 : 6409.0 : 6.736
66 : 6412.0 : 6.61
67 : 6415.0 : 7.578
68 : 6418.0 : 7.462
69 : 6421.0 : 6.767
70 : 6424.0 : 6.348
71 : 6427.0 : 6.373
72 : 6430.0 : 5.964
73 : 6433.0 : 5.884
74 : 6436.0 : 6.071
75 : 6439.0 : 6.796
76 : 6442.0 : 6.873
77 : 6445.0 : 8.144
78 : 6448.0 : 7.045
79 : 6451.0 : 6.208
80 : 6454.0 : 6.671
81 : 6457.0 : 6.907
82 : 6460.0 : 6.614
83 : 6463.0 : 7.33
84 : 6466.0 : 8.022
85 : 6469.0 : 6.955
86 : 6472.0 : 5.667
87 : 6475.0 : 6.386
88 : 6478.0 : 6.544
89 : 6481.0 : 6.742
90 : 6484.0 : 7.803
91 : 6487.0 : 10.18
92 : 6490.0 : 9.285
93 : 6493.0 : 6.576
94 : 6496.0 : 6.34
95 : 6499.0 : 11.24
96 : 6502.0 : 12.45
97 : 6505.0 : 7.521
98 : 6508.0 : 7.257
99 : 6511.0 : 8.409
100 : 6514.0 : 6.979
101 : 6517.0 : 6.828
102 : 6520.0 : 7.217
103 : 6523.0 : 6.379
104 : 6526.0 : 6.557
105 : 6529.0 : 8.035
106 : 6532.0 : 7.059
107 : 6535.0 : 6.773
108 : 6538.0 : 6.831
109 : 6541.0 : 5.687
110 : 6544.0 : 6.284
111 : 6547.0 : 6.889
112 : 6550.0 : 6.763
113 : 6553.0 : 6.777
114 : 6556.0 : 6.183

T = 1.5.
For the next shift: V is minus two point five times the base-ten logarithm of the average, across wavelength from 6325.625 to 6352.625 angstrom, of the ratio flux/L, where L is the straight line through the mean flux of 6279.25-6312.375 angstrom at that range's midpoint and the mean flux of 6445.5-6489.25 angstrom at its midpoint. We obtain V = 0.05 mag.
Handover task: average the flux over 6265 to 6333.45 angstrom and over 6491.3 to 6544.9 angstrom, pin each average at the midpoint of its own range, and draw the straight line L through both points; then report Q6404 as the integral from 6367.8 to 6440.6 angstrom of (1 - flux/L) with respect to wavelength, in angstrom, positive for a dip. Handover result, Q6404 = 5.85 angstrom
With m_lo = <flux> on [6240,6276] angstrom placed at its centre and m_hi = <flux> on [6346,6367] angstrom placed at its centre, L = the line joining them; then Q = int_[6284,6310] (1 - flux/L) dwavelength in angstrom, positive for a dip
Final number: -1.3 angstrom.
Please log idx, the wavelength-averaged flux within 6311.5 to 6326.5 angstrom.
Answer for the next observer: 6.62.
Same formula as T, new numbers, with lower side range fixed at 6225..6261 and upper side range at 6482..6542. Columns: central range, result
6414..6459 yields 3.94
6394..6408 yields 2.54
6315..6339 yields 0.71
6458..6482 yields 2.44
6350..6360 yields 0.74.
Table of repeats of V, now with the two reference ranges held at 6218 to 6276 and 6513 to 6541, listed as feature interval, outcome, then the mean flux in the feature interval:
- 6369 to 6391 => -0.04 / 6.94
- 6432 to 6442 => 0.07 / 6.36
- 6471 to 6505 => -0.19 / 8.12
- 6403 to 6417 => 0.03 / 6.58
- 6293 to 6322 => -0.04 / 6.88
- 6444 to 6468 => -0.04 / 7.09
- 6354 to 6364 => 0.04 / 6.44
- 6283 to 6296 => -0.04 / 6.85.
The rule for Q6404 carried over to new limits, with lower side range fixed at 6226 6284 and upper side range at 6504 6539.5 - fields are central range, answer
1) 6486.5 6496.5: -1.4 angstrom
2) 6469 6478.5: 1.0 angstrom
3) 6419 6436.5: 1.7 angstrom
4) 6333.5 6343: 0.2 angstrom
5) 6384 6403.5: 1.4 angstrom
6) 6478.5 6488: -1.2 angstrom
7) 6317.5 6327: 0.3 angstrom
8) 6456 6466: -0.1 angstrom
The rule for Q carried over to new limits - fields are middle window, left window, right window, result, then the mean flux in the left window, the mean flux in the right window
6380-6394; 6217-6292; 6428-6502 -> 0.34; 6.63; 7.28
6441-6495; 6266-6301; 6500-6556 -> -0.14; 6.97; 7.27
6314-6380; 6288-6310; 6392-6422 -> 0.53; 6.97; 6.47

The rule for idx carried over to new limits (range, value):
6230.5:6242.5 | 6.33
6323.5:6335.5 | 6.48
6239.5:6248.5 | 6.11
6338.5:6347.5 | 6.66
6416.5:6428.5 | 6.74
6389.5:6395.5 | 6.68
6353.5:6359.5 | 6.34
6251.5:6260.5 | 6.41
